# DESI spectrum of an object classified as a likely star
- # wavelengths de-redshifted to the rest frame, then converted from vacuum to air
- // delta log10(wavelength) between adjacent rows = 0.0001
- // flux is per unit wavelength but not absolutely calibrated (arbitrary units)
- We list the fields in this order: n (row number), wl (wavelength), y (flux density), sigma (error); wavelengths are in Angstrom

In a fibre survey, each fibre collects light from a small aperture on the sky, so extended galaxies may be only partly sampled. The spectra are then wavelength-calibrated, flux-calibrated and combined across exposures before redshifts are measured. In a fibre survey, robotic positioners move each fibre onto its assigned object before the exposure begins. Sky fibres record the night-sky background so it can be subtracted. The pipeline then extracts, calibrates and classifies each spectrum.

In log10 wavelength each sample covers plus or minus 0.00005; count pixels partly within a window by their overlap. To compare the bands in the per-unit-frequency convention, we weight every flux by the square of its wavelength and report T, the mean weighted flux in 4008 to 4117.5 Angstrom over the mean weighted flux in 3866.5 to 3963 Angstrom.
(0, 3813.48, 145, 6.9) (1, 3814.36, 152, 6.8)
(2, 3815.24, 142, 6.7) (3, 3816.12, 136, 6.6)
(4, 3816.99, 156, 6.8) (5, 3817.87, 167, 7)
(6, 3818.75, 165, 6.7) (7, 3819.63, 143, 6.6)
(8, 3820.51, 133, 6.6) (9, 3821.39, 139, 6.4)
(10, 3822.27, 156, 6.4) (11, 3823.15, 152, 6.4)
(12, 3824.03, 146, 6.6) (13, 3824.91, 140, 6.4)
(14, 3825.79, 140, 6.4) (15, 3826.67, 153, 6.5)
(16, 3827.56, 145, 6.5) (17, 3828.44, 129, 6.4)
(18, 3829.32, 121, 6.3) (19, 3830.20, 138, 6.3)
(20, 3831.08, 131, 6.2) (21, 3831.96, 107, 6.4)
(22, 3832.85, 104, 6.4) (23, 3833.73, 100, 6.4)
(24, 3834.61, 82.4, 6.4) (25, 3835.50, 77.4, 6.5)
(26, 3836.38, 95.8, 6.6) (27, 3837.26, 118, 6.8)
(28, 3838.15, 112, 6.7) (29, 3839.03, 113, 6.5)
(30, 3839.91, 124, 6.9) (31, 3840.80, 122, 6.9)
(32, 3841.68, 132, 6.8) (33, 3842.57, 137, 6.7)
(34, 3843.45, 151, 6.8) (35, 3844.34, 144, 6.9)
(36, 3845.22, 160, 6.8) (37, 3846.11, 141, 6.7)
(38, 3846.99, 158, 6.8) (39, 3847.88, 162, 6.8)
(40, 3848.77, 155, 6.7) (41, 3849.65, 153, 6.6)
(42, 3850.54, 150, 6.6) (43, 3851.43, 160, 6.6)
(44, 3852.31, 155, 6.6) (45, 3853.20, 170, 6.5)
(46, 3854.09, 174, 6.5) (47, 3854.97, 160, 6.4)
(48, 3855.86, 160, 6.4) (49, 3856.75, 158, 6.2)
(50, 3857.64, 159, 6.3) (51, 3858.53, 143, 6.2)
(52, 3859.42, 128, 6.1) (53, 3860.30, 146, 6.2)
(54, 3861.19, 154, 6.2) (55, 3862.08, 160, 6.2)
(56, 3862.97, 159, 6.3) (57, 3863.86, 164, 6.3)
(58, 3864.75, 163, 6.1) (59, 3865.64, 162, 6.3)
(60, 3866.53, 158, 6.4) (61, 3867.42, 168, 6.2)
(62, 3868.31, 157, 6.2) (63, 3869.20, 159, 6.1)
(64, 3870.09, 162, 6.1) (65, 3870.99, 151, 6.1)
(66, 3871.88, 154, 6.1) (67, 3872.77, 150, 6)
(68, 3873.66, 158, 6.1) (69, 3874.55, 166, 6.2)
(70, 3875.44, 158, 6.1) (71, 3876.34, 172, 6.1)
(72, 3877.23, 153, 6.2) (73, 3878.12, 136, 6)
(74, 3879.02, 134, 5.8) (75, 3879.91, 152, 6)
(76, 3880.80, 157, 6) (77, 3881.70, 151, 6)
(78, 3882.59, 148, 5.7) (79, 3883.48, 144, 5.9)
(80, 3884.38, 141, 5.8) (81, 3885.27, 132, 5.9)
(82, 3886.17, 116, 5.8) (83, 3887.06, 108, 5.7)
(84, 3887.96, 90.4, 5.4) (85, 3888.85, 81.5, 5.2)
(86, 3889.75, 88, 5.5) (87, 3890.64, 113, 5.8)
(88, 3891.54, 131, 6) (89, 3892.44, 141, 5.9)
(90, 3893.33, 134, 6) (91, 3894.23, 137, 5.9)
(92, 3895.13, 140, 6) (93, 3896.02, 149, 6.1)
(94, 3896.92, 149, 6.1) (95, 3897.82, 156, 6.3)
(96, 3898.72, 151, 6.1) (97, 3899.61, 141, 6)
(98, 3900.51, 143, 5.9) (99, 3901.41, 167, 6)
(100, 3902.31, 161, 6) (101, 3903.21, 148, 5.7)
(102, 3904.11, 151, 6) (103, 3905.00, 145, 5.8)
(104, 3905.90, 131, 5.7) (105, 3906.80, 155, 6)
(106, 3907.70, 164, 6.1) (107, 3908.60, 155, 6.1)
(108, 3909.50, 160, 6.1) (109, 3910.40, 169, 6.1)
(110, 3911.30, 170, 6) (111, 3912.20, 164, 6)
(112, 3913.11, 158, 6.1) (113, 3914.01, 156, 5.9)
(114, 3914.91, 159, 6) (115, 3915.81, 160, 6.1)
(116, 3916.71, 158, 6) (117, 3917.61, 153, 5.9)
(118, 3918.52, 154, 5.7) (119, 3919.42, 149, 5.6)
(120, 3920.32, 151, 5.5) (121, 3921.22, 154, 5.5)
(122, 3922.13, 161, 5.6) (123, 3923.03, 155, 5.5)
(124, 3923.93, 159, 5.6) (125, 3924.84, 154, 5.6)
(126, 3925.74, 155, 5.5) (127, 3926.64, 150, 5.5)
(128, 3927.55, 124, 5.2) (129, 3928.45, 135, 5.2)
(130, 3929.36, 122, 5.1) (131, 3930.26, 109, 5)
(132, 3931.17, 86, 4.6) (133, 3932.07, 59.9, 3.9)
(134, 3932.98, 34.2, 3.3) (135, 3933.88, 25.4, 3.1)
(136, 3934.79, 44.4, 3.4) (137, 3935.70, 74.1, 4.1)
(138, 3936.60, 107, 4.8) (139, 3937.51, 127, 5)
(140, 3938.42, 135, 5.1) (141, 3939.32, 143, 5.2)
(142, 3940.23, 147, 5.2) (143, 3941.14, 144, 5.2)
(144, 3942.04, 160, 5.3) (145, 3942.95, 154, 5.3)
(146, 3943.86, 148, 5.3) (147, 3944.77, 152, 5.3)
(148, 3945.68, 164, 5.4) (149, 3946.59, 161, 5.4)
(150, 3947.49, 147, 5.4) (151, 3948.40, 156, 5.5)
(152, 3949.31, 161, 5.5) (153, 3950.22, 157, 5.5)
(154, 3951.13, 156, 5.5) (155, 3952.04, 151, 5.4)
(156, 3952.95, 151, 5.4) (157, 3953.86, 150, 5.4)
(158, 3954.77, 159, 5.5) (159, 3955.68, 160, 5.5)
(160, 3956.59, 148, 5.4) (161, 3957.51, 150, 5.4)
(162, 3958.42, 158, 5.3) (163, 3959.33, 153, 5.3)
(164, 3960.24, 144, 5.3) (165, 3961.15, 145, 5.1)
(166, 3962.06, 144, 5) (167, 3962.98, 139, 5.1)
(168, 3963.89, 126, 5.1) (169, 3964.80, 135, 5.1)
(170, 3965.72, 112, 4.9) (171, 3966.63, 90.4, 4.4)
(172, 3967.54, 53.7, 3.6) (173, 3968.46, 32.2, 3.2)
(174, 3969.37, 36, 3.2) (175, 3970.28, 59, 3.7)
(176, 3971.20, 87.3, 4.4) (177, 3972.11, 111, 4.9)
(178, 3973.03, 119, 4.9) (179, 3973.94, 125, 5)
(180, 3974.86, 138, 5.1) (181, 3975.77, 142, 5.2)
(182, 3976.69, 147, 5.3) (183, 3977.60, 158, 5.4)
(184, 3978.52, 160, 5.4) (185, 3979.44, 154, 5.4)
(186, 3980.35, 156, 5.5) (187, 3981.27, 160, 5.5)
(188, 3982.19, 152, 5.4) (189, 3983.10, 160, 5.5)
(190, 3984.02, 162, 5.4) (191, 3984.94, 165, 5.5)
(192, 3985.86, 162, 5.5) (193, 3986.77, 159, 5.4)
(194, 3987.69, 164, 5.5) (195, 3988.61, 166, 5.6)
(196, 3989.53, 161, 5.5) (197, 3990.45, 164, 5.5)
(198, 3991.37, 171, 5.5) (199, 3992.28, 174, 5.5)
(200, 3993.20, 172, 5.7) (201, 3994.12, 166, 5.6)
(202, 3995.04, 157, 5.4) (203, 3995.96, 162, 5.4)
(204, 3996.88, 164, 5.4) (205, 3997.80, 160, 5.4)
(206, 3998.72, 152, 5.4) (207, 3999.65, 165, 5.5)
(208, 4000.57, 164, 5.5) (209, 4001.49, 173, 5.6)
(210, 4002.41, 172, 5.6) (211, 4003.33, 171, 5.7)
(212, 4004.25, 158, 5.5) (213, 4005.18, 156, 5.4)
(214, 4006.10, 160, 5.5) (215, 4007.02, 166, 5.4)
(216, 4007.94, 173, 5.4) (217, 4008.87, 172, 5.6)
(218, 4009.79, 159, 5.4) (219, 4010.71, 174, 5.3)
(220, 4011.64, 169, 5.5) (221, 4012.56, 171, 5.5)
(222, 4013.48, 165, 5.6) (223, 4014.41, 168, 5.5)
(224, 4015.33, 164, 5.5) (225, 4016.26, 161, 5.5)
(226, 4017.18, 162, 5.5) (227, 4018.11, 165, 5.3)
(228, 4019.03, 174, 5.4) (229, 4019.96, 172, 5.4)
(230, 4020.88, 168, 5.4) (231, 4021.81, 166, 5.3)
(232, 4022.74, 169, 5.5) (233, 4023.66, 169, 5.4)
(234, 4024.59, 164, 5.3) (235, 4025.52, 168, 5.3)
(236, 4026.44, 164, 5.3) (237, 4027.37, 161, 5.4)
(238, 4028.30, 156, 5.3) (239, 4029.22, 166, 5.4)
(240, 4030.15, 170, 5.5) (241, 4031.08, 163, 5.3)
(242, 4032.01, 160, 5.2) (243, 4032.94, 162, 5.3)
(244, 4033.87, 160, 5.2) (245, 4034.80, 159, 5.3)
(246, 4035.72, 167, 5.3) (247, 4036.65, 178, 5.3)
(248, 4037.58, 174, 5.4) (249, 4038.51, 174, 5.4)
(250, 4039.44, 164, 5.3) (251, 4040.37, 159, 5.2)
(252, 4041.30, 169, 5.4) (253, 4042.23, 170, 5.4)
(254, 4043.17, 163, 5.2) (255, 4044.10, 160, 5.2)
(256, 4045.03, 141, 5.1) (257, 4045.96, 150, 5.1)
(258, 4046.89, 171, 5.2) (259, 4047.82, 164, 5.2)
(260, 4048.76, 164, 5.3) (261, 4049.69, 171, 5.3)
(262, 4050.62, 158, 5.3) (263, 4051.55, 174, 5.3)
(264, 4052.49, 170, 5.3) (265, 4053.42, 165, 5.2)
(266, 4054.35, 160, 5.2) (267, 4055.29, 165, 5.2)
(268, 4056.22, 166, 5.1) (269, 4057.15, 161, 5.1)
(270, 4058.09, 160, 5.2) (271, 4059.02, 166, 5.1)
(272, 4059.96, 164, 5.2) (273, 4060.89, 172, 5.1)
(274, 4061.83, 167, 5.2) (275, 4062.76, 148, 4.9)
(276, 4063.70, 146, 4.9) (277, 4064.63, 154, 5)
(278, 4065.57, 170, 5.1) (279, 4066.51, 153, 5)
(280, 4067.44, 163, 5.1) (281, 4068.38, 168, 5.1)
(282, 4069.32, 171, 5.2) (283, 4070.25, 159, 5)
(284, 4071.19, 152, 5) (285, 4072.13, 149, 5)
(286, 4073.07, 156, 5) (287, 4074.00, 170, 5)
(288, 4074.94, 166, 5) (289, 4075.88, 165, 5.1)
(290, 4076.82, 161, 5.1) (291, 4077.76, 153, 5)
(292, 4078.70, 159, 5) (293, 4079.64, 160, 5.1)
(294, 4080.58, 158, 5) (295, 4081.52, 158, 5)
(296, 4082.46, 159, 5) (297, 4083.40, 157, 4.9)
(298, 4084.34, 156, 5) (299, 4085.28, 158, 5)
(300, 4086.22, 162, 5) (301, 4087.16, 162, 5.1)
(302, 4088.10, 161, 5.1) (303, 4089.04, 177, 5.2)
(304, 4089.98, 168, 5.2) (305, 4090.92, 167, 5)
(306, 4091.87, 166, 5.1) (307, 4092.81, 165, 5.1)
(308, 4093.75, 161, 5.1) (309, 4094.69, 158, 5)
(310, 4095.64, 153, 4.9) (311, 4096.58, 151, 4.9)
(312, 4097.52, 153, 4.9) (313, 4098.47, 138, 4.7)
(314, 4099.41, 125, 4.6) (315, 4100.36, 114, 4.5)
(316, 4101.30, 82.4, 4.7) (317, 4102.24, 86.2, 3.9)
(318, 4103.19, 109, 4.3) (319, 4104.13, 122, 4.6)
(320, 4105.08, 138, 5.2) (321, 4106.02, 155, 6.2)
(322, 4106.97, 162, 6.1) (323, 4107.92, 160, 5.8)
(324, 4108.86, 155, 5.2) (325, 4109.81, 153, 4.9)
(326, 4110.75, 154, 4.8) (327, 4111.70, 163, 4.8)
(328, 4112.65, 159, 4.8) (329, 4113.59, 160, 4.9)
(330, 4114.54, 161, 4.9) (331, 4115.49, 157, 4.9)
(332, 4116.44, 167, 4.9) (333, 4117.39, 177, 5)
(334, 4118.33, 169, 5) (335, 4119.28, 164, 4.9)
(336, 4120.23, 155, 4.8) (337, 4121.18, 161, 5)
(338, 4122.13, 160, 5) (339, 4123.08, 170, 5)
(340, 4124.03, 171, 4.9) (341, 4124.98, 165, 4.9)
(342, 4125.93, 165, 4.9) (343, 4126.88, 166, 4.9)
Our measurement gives 1.21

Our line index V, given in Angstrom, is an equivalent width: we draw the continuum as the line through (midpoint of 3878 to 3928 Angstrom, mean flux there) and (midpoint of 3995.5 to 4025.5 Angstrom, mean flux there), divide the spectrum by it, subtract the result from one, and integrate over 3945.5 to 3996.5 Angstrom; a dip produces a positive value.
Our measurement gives 5.14 Angstrom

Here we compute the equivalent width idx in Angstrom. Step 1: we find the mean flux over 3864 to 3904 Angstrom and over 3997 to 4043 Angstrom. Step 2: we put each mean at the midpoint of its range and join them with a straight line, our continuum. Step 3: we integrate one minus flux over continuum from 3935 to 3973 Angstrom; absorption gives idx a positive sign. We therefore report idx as 6.0 Angstrom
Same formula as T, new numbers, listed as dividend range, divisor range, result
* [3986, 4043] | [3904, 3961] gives 1.22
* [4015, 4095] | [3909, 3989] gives 1.26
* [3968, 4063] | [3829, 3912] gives 1.19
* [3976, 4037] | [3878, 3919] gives 1.21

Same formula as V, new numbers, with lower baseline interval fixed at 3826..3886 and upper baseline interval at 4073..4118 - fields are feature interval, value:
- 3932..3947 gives 3.0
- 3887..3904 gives 1.3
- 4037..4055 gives -1.6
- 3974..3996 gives -1.5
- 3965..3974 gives 4.0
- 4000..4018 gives -2.0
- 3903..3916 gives -0.9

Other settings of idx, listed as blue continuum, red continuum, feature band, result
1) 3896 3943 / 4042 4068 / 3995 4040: -2.96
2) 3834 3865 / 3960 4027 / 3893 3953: 2.20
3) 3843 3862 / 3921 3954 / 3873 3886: -0.20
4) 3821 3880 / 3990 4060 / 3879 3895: 2.22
